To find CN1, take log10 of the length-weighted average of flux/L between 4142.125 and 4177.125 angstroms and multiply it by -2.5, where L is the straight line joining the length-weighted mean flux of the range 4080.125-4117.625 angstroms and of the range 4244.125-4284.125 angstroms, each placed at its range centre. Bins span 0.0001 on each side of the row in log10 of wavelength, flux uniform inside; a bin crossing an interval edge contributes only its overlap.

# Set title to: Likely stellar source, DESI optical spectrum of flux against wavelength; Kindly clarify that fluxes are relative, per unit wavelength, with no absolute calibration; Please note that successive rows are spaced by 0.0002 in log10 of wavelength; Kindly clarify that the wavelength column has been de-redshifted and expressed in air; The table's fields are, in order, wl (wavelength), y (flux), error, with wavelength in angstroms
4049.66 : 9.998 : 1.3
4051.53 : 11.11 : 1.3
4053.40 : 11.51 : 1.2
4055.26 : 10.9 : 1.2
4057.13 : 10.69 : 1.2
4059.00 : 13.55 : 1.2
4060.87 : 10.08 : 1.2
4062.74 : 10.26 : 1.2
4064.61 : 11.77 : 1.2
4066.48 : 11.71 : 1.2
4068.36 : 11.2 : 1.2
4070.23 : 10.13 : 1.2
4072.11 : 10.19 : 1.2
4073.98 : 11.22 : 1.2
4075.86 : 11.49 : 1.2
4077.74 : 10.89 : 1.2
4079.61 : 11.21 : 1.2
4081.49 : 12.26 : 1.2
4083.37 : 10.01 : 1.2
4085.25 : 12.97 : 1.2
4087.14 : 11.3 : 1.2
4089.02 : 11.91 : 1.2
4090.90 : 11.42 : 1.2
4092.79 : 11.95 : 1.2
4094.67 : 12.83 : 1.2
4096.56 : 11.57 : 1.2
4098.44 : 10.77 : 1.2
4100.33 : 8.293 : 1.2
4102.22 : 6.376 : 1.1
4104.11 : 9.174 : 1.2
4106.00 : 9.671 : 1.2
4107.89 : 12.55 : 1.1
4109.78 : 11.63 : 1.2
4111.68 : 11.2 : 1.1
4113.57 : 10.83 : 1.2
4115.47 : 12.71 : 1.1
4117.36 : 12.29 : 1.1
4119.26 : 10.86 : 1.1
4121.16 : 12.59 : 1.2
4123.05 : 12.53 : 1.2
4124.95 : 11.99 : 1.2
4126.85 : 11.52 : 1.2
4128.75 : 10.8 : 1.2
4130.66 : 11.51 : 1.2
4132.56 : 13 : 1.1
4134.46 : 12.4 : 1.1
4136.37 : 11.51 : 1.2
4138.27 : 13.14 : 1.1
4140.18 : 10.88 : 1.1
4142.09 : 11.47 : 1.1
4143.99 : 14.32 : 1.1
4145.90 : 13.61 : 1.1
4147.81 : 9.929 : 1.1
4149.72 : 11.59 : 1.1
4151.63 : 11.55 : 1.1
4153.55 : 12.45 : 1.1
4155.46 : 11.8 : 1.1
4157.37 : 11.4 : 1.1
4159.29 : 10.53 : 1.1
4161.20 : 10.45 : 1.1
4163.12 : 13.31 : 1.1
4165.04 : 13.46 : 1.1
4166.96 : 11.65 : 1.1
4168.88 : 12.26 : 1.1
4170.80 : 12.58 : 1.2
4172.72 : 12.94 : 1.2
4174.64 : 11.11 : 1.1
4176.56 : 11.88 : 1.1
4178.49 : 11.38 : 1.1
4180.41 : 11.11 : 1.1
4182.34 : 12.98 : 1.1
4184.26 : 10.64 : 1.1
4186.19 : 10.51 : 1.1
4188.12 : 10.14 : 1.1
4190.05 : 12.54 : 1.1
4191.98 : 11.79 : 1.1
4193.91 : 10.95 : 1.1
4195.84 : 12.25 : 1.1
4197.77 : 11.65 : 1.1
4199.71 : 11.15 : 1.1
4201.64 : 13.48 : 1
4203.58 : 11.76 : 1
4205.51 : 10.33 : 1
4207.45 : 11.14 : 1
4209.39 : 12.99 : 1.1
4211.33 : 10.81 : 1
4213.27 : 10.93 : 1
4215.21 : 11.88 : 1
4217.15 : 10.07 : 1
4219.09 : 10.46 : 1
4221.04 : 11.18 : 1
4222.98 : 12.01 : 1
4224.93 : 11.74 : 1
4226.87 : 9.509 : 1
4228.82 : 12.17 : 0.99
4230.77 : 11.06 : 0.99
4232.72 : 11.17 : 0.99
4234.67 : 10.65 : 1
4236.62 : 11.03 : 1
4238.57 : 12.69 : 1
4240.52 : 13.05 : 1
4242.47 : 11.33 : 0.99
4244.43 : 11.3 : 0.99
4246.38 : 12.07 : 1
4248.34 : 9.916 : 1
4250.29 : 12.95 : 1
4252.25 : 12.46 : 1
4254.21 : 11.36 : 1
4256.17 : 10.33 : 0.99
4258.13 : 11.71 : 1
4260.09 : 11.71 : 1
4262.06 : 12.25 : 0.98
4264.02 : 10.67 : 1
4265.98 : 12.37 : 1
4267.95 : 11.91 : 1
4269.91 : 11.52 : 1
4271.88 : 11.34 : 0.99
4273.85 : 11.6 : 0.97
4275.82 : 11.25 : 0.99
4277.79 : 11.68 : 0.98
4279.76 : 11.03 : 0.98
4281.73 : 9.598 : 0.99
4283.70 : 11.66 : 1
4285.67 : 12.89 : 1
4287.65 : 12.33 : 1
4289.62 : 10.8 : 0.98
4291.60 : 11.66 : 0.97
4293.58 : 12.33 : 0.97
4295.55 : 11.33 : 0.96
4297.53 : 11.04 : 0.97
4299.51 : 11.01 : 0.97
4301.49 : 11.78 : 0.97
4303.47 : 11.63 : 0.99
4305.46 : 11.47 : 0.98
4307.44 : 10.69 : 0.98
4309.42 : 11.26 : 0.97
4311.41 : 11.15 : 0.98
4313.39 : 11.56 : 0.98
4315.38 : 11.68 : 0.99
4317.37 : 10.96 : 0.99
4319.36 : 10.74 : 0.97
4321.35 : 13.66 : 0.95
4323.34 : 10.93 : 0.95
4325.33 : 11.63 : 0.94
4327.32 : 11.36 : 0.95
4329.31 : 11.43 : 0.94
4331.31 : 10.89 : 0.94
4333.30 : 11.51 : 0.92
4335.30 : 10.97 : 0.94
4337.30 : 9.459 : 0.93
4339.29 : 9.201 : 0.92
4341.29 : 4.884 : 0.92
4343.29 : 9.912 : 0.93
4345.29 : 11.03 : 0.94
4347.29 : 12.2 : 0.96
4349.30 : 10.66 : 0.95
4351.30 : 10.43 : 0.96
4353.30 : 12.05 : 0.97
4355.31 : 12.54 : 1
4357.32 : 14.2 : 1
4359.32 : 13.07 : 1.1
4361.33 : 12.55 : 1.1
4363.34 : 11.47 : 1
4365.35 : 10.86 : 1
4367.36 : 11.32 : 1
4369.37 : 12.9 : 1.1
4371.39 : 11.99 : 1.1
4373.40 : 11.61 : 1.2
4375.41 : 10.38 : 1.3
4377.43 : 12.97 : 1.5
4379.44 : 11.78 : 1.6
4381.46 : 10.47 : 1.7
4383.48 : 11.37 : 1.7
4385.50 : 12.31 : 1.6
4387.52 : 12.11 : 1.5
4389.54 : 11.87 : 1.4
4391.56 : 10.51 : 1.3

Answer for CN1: -0.08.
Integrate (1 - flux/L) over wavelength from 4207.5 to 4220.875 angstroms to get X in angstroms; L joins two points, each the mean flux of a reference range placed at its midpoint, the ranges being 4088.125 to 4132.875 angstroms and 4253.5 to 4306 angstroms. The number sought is 0.2 angstroms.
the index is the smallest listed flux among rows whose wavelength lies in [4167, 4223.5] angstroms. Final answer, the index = 10.07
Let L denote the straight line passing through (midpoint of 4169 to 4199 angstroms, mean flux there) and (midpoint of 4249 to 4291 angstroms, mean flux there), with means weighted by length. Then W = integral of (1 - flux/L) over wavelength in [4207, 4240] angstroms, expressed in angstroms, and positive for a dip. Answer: 0.9 angstroms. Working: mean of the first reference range 11.6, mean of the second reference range 11.6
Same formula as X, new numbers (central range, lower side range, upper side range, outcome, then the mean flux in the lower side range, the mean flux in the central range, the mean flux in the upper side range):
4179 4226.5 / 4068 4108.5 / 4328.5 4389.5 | -1.6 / 10.9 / 11.4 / 11.3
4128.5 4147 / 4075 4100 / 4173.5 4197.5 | -1.3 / 11.5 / 12.3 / 11.5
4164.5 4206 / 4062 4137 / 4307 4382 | -1.8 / 11.3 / 11.8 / 11.3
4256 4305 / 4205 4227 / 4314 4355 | -2.4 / 11.2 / 11.5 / 10.8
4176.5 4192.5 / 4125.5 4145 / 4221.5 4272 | 0.6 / 12.1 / 11.4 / 11.6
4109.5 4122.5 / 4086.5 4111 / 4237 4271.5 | -1.1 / 10.7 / 11.8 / 11.7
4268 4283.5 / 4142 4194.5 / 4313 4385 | 0.4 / 11.8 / 11.2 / 11.3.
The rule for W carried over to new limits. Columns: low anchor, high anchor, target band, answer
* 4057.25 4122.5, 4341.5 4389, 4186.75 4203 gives -0.55 angstroms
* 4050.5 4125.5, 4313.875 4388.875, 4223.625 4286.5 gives -1.19 angstroms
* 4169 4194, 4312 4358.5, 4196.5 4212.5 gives -0.17 angstroms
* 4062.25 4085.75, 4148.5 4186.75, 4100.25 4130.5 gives 1.08 angstroms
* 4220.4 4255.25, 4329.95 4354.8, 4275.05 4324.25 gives -2.85 angstroms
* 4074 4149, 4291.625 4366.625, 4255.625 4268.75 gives -0.34 angstroms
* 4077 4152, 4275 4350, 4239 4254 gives -0.88 angstroms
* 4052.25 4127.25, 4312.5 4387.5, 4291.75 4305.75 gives -0.27 angstroms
